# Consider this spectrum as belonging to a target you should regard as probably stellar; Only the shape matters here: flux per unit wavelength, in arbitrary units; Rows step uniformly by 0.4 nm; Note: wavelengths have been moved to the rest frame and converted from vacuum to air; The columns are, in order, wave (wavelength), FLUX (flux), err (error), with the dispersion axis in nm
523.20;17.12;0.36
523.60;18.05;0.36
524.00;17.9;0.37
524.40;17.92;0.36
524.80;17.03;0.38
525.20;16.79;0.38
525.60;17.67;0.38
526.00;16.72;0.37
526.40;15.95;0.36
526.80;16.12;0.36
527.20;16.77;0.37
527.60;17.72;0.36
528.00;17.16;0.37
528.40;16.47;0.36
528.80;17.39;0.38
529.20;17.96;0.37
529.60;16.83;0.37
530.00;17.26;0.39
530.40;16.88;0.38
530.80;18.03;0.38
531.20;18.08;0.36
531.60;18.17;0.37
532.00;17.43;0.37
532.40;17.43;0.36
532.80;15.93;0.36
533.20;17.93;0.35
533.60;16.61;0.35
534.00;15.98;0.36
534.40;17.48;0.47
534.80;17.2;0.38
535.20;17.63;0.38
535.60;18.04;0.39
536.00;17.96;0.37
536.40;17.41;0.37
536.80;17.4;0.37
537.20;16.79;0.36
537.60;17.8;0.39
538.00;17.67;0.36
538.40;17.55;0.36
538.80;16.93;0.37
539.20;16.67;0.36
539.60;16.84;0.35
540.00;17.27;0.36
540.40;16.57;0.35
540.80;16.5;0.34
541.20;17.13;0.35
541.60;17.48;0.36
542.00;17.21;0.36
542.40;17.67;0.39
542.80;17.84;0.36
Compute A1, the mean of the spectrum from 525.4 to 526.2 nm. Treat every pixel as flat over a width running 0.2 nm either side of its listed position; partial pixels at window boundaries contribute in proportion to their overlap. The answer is 17.2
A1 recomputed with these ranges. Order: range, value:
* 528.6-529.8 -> 17.4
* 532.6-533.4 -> 16.9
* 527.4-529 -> 17.2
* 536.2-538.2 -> 17.4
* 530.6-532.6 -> 17.8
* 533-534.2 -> 16.8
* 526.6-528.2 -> 16.9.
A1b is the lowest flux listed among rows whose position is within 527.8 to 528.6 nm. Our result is 16.47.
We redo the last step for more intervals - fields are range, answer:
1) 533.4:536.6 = 15.98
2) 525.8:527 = 15.95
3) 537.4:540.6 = 16.57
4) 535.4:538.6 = 16.79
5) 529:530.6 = 16.83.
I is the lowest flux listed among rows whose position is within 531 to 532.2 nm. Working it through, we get 17.43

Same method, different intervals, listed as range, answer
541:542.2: 17.13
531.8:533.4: 15.93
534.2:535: 17.2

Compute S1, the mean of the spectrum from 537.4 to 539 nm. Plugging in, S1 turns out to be 17.5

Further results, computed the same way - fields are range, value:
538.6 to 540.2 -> 16.9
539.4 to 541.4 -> 16.9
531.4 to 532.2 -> 17.8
